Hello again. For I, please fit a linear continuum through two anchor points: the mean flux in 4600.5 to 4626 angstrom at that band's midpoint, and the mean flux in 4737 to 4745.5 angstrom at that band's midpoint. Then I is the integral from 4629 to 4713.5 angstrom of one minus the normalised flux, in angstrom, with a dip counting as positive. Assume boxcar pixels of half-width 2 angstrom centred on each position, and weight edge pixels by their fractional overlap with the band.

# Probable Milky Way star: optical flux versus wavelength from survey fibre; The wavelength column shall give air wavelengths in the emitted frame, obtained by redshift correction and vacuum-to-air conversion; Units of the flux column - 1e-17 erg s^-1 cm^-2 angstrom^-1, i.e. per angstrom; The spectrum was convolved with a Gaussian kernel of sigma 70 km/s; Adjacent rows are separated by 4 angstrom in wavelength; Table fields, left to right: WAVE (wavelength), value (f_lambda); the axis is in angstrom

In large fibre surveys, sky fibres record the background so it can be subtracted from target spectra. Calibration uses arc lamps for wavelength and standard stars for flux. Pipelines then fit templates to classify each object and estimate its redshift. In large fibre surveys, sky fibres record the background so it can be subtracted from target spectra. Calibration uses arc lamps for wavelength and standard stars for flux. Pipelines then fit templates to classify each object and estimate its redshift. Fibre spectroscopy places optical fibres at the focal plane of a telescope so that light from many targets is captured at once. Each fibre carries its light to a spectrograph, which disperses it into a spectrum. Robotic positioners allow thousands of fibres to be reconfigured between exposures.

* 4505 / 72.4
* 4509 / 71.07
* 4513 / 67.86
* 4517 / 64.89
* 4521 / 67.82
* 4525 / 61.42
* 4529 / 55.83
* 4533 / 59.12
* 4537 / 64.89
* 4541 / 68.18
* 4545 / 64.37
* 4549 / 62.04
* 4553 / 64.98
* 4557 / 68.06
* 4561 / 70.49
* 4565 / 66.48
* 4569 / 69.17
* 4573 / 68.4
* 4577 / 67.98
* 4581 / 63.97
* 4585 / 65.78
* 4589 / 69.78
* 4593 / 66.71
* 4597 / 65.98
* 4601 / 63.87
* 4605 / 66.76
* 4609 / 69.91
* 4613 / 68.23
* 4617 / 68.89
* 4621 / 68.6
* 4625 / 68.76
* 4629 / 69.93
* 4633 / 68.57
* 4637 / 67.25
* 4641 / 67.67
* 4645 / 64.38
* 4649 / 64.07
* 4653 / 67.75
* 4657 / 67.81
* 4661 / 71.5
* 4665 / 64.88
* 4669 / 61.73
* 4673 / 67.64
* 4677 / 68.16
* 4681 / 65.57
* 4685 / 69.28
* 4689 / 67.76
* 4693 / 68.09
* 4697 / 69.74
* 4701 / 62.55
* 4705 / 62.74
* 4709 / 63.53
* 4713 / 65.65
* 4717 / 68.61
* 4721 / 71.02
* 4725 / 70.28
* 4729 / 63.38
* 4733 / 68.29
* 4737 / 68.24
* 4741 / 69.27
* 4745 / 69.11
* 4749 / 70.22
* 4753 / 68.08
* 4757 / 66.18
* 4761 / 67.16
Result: 2.3 angstrom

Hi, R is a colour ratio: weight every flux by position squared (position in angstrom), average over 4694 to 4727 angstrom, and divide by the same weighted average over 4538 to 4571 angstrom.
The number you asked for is 1.07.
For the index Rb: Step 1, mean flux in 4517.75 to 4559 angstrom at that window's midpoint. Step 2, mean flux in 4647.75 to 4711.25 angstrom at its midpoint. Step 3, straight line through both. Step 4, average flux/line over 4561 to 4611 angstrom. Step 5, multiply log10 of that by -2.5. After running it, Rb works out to -0.04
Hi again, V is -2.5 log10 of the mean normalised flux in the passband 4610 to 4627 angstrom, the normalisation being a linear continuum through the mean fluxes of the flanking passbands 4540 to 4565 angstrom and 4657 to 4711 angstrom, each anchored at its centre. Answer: -0.04 mag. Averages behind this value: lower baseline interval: 66.3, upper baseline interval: 66.5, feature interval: 68.7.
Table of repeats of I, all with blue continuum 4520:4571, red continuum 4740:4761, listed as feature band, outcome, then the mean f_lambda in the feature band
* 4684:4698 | -0.26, 68.6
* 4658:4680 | 0.06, 66.8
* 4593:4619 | -0.55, 67.2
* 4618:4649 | -0.62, 67.7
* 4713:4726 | -0.27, 69.3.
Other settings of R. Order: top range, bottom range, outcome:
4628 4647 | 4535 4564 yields 1.06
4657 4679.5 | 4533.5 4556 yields 1.09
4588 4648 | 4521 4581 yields 1.07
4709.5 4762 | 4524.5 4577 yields 1.13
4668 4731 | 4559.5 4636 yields 1.03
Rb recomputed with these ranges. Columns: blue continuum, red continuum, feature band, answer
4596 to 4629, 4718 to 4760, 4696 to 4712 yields 0.06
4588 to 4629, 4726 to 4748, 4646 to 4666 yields 0.01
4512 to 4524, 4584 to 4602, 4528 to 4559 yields 0.05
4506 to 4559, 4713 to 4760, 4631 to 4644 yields -0.02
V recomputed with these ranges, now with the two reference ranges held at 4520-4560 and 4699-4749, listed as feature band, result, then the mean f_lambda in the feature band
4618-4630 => -0.06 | 69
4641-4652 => 0.01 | 65.2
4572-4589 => -0.04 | 66.8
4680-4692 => -0.02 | 67.7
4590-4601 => -0.02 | 66.2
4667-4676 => 0.02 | 65.1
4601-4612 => -0.04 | 67.5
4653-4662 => -0.05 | 69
